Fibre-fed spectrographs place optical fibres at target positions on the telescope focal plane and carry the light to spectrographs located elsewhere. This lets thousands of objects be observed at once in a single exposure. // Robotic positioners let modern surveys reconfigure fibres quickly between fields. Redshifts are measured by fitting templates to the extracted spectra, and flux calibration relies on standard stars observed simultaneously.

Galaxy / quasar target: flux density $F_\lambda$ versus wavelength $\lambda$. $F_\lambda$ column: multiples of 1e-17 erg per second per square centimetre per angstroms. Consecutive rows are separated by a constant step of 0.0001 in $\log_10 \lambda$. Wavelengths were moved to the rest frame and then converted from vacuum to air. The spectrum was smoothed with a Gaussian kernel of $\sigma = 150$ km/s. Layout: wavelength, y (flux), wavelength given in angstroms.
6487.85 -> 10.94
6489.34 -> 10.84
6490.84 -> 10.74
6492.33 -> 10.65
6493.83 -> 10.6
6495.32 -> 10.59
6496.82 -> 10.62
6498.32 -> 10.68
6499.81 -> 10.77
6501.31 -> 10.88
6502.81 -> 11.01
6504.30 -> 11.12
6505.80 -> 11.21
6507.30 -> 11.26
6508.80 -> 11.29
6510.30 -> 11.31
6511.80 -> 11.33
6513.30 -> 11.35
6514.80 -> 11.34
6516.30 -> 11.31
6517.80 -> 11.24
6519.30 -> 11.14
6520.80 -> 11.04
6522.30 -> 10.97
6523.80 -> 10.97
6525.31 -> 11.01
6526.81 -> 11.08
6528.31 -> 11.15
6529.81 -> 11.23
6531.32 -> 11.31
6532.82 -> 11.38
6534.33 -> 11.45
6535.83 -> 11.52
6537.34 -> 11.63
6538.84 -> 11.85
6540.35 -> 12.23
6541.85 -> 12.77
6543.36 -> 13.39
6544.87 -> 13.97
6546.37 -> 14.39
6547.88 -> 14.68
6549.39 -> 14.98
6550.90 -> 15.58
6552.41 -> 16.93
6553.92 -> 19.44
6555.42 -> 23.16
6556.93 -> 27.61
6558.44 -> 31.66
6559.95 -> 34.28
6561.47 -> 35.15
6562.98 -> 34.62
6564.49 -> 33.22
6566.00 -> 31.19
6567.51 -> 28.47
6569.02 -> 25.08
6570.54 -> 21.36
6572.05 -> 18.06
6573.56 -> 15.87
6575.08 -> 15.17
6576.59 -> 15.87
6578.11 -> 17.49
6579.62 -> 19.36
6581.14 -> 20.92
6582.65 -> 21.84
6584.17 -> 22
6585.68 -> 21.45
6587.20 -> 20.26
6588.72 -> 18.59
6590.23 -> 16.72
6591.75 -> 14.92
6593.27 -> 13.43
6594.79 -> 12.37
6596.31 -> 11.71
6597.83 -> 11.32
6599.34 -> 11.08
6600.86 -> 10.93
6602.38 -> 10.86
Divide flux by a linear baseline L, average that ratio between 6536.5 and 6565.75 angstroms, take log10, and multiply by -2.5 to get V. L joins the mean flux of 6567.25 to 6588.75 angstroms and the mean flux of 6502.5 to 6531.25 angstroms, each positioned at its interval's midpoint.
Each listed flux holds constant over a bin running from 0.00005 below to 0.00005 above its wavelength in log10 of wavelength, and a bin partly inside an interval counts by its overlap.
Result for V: -0.25 mag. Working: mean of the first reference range 11.2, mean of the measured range 20.8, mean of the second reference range 20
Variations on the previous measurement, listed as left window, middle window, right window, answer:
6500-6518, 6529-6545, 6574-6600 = 0.11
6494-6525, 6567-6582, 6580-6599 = -0.23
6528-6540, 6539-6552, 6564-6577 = 0.08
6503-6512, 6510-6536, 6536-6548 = 0.07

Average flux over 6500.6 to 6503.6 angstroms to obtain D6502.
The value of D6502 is 11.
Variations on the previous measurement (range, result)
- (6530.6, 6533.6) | 11.3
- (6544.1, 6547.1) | 14.2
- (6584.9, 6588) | 20.8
